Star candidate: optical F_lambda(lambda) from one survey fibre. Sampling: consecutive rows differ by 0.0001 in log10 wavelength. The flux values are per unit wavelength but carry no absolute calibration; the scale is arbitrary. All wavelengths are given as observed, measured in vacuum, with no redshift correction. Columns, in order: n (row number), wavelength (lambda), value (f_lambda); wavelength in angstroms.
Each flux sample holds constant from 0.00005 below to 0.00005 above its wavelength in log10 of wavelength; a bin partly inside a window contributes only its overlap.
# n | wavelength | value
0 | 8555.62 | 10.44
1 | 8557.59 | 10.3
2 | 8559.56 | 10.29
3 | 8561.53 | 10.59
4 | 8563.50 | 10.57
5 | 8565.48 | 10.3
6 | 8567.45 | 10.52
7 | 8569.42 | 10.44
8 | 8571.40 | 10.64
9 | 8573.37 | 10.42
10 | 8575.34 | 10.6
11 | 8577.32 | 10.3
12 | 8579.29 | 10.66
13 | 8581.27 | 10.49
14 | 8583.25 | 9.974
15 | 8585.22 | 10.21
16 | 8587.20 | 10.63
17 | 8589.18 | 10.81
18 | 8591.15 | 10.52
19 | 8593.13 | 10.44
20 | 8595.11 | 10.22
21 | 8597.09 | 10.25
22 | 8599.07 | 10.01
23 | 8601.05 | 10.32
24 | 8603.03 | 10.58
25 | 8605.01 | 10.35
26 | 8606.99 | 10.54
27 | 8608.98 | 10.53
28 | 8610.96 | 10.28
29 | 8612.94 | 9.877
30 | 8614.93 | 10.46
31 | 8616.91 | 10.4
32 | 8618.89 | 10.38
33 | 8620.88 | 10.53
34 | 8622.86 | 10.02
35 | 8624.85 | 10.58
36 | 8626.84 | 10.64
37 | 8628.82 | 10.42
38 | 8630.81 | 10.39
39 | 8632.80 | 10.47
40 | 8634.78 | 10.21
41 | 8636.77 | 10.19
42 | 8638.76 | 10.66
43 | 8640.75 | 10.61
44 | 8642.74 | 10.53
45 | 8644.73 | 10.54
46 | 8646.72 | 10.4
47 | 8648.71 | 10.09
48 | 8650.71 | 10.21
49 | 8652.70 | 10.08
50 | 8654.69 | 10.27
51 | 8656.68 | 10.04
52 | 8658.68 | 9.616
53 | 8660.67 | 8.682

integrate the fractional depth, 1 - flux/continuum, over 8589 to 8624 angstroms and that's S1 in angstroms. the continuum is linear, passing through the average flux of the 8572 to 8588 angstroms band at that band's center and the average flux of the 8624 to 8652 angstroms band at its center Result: 0.22 angstroms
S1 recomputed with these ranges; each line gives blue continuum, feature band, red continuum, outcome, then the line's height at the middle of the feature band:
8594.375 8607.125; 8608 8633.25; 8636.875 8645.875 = 0.1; 10.4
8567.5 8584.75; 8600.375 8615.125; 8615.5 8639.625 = 0.1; 10.4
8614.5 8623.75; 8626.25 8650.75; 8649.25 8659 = -0.5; 10.2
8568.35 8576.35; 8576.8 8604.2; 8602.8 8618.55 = 0.2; 10.5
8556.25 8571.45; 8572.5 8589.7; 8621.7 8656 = 0.0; 10.4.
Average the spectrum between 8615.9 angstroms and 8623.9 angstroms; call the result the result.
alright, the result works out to 10.3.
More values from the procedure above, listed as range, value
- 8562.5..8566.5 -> 10.4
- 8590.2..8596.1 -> 10.4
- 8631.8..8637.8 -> 10.3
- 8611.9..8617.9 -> 10.3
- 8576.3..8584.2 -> 10.3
